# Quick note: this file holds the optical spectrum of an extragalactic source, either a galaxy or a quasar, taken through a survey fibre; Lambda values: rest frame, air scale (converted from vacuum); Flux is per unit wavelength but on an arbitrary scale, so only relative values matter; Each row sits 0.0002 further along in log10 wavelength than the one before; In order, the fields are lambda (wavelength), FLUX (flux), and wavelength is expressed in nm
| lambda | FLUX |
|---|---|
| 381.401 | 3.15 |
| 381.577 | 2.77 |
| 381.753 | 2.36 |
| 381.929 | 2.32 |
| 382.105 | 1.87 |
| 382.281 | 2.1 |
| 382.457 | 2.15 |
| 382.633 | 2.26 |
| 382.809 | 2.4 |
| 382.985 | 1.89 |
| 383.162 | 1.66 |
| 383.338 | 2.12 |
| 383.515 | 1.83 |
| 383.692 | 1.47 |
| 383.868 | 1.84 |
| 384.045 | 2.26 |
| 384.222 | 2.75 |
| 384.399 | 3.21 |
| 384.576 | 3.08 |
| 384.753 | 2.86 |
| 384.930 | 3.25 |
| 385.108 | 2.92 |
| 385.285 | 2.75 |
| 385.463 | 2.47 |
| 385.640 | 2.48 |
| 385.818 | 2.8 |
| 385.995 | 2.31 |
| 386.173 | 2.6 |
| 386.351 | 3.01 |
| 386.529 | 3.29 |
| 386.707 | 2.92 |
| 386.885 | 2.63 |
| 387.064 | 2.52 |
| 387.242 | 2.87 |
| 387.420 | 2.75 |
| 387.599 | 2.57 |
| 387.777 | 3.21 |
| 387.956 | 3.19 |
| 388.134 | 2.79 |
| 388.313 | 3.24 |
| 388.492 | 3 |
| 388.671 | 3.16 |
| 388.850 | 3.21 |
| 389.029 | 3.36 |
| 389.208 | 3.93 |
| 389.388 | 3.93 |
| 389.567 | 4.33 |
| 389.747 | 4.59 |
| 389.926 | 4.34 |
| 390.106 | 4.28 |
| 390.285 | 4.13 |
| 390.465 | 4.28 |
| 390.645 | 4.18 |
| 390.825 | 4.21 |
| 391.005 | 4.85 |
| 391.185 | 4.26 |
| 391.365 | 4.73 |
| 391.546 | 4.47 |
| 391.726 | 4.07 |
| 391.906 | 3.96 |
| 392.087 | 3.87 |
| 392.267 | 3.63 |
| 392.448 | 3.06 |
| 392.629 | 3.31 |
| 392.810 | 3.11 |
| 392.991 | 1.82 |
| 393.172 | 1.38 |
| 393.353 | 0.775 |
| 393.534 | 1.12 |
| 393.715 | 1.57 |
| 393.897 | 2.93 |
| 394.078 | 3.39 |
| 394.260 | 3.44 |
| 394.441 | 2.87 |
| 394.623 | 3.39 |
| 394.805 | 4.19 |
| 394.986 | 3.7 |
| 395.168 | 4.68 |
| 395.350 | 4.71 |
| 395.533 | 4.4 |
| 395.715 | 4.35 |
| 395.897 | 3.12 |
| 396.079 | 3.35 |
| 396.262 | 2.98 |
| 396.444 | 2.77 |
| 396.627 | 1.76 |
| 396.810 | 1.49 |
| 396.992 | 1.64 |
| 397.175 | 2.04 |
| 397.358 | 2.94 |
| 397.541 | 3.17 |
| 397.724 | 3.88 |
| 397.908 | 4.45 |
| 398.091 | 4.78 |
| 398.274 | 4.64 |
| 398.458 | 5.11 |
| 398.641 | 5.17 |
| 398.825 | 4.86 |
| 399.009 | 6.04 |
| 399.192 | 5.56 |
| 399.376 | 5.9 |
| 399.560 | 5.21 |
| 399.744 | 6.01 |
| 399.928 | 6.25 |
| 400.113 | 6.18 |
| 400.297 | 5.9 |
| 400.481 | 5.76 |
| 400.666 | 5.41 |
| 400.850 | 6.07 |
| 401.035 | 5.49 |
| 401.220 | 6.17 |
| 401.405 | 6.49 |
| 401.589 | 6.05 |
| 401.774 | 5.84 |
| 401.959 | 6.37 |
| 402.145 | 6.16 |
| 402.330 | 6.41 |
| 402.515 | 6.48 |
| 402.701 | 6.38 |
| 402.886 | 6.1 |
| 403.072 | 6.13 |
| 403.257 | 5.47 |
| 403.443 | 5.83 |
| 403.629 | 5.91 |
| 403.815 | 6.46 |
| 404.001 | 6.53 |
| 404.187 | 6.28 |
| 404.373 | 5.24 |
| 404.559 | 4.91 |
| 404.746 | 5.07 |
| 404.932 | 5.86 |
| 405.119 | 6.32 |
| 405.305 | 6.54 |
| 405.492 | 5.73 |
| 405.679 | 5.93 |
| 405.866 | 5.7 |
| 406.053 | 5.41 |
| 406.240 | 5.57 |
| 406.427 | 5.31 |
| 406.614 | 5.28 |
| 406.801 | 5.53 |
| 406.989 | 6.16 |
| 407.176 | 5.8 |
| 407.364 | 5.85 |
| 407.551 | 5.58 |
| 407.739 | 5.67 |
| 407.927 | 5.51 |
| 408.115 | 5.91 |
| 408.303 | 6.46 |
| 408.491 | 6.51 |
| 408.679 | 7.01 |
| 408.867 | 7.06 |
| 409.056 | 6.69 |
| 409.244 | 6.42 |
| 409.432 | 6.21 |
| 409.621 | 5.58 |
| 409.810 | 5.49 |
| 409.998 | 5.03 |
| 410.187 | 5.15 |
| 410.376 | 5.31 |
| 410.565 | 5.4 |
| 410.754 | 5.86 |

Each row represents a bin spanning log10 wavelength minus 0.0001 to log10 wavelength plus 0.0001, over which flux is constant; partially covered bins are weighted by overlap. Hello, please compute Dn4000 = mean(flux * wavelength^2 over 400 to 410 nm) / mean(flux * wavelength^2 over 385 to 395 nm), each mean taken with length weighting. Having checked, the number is 2.0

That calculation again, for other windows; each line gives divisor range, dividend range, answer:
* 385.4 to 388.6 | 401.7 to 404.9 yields 2.30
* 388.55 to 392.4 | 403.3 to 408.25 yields 1.53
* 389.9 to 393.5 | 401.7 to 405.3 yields 1.78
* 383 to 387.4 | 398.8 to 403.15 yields 2.52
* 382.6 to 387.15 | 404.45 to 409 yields 2.59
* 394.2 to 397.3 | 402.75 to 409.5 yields 1.95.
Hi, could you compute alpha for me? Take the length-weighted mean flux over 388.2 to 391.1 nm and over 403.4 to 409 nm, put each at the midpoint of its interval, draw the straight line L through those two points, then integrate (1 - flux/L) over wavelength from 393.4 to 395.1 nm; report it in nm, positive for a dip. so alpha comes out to 0.595 nm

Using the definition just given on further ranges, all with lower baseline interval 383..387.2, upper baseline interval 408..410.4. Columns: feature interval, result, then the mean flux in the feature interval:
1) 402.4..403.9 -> -0.261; 6.1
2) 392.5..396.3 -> 0.836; 3.08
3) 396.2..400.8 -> 0.147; 4.43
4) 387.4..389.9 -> -0.266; 3.42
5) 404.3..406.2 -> -0.058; 5.67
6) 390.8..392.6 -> -0.290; 4.08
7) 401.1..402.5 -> -0.340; 6.21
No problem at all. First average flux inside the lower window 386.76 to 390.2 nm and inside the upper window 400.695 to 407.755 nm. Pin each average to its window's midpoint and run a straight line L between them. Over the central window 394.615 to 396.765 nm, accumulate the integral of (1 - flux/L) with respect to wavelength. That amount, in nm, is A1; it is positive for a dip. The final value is 0.44 nm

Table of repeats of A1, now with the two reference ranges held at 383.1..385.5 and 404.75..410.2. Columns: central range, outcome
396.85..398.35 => 0.37 nm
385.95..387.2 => 0.01 nm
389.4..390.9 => -0.42 nm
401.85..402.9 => -0.24 nm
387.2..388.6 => 0.02 nm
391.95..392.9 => 0.06 nm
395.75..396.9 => 0.43 nm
